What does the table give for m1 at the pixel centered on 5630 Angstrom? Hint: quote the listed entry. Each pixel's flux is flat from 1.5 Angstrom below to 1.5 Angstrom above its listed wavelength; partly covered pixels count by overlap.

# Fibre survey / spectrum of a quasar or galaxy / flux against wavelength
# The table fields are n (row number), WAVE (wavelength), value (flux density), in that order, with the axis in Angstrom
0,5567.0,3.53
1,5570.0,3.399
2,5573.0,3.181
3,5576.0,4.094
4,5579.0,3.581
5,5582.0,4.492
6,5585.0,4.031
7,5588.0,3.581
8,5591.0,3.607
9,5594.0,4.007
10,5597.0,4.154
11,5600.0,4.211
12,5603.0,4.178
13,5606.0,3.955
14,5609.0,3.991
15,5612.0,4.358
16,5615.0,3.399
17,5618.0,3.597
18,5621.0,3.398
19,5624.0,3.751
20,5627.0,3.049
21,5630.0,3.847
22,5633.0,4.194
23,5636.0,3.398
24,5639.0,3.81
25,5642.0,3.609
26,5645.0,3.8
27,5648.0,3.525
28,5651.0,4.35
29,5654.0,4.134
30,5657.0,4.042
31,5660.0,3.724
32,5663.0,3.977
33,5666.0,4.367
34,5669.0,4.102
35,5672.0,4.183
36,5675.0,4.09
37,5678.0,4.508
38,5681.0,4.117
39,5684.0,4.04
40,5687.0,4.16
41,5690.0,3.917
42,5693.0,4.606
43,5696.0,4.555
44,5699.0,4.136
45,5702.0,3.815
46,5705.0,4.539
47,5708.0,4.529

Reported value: 3.847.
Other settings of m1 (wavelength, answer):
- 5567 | 3.53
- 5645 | 3.8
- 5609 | 3.991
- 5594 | 4.007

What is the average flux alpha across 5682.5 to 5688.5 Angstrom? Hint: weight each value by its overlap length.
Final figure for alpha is 4.1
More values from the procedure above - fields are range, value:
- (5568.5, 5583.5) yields 3.75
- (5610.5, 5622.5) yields 3.69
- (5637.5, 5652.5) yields 3.82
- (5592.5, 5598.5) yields 4.08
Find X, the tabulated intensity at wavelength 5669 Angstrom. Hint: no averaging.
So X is 4.102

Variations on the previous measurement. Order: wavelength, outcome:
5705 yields 4.539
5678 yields 4.508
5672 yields 4.183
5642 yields 3.609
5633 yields 4.194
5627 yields 3.049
